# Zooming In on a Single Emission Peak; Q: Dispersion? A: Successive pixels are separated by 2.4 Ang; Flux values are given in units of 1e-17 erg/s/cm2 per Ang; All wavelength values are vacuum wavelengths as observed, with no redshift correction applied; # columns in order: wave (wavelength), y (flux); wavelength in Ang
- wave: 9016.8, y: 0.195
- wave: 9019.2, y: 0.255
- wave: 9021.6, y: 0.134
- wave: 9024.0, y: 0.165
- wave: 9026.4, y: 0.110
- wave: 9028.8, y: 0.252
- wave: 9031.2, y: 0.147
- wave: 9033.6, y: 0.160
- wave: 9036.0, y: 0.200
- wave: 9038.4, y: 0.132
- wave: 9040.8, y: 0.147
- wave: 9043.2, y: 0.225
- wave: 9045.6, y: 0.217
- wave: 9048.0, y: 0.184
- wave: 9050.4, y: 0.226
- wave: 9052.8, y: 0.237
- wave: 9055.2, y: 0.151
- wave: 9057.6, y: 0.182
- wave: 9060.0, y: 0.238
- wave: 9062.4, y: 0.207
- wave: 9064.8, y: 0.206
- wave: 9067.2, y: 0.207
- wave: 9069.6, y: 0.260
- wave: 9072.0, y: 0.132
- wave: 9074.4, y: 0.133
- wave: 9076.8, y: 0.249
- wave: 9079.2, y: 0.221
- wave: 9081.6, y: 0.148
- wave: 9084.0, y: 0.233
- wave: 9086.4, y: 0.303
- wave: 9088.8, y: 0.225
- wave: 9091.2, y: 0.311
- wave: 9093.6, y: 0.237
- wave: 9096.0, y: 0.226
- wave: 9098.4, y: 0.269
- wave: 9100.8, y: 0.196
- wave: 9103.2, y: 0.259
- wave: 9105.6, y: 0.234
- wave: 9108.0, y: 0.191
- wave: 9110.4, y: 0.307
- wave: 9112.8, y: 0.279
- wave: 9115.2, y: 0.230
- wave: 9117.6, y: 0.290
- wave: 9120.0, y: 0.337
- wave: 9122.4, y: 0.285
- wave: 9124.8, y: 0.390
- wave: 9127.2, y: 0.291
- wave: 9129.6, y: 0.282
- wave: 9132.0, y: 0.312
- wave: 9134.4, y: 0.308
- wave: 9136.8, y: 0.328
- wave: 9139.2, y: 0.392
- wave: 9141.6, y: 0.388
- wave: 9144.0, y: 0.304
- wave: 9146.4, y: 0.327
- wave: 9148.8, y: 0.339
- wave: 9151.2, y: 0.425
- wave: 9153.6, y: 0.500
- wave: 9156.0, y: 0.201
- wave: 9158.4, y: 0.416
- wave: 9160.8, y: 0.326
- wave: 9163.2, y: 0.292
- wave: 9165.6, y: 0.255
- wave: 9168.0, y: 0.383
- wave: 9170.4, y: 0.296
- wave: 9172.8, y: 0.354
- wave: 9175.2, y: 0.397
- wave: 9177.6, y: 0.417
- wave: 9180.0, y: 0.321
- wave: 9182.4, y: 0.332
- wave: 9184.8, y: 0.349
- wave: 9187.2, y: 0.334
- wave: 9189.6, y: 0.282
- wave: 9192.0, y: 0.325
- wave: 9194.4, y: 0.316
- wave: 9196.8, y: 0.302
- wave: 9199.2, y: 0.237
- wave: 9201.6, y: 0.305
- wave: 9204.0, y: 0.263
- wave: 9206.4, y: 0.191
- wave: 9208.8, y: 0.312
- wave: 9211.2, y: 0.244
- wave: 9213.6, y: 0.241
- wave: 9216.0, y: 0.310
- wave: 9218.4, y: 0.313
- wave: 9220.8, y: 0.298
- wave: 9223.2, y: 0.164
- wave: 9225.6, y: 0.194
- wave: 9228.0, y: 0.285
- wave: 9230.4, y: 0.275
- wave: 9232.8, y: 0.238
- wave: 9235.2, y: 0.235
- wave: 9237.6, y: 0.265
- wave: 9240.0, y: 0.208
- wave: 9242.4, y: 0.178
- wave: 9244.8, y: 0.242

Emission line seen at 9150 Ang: Mg II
